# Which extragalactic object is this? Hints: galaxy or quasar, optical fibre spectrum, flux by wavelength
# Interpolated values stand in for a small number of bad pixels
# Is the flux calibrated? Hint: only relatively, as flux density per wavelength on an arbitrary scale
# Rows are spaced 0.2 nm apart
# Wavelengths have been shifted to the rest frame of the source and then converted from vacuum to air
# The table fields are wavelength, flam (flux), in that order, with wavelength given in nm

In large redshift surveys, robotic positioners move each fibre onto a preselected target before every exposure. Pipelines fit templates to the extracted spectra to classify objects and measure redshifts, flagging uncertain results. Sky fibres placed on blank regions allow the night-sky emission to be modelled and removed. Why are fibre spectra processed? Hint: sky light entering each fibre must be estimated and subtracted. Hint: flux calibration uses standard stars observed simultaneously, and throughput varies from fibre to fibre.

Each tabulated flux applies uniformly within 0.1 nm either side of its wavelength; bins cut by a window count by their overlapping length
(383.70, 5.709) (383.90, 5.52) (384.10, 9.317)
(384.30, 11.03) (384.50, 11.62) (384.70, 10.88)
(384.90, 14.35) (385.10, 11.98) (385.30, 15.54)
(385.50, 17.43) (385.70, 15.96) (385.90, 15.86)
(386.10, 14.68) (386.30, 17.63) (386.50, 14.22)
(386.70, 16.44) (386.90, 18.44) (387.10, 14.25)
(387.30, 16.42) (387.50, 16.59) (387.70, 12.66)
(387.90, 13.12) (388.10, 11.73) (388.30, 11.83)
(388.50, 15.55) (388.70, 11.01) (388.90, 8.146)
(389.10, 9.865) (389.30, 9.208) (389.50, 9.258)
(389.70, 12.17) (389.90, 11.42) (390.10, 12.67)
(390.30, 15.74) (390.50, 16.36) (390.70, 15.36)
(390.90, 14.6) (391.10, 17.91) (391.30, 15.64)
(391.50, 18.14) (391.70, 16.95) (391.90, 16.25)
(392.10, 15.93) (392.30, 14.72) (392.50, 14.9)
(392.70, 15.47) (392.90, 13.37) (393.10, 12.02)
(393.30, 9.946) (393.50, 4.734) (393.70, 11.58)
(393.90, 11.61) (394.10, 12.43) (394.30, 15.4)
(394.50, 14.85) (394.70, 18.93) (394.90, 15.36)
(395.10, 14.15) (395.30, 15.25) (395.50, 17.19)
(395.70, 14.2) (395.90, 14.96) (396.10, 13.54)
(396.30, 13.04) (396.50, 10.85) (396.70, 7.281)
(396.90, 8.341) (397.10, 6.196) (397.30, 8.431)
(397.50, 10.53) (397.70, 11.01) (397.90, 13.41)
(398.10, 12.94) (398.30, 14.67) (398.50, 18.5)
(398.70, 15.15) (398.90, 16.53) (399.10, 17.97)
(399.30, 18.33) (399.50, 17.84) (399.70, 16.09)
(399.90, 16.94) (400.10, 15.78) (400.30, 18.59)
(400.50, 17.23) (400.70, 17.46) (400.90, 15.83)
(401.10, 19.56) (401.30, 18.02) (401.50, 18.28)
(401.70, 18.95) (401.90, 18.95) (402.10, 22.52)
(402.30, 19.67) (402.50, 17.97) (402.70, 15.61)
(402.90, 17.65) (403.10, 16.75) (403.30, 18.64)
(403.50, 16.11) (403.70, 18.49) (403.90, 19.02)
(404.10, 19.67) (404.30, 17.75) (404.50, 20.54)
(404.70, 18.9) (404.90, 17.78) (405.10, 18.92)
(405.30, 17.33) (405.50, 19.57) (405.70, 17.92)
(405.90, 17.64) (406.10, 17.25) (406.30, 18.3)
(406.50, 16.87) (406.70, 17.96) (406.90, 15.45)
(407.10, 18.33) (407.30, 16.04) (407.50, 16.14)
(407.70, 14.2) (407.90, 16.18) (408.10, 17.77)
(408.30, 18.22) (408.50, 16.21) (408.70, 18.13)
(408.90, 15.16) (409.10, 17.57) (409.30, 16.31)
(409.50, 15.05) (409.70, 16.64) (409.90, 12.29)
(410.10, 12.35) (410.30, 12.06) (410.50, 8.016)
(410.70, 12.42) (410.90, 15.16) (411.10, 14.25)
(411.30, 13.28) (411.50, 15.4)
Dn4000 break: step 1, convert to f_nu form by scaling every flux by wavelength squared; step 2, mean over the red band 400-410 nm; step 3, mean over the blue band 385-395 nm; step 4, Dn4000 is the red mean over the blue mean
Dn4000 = 1.35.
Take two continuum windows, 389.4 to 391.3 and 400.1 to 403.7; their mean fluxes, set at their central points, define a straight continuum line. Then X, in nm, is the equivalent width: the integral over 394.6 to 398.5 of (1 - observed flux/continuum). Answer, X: 0.81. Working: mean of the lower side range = 14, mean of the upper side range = 18.1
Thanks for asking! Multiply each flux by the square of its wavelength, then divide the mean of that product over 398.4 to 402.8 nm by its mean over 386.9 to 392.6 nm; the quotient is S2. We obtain 1.35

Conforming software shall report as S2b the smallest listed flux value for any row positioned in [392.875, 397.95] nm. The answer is 4.734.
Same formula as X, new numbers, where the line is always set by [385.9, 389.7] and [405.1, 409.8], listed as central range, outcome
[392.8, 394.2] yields 0.353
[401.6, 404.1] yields -0.348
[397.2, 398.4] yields 0.269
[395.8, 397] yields 0.292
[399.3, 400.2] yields -0.072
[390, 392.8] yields -0.334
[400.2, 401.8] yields -0.218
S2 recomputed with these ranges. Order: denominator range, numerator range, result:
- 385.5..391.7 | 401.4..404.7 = 1.41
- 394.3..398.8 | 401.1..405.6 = 1.46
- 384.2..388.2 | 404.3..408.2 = 1.33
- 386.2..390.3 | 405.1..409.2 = 1.43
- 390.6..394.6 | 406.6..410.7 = 1.19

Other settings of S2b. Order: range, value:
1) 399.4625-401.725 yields 15.78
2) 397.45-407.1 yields 10.53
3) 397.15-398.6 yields 8.431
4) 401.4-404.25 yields 15.61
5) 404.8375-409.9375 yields 12.29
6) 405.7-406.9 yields 15.45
